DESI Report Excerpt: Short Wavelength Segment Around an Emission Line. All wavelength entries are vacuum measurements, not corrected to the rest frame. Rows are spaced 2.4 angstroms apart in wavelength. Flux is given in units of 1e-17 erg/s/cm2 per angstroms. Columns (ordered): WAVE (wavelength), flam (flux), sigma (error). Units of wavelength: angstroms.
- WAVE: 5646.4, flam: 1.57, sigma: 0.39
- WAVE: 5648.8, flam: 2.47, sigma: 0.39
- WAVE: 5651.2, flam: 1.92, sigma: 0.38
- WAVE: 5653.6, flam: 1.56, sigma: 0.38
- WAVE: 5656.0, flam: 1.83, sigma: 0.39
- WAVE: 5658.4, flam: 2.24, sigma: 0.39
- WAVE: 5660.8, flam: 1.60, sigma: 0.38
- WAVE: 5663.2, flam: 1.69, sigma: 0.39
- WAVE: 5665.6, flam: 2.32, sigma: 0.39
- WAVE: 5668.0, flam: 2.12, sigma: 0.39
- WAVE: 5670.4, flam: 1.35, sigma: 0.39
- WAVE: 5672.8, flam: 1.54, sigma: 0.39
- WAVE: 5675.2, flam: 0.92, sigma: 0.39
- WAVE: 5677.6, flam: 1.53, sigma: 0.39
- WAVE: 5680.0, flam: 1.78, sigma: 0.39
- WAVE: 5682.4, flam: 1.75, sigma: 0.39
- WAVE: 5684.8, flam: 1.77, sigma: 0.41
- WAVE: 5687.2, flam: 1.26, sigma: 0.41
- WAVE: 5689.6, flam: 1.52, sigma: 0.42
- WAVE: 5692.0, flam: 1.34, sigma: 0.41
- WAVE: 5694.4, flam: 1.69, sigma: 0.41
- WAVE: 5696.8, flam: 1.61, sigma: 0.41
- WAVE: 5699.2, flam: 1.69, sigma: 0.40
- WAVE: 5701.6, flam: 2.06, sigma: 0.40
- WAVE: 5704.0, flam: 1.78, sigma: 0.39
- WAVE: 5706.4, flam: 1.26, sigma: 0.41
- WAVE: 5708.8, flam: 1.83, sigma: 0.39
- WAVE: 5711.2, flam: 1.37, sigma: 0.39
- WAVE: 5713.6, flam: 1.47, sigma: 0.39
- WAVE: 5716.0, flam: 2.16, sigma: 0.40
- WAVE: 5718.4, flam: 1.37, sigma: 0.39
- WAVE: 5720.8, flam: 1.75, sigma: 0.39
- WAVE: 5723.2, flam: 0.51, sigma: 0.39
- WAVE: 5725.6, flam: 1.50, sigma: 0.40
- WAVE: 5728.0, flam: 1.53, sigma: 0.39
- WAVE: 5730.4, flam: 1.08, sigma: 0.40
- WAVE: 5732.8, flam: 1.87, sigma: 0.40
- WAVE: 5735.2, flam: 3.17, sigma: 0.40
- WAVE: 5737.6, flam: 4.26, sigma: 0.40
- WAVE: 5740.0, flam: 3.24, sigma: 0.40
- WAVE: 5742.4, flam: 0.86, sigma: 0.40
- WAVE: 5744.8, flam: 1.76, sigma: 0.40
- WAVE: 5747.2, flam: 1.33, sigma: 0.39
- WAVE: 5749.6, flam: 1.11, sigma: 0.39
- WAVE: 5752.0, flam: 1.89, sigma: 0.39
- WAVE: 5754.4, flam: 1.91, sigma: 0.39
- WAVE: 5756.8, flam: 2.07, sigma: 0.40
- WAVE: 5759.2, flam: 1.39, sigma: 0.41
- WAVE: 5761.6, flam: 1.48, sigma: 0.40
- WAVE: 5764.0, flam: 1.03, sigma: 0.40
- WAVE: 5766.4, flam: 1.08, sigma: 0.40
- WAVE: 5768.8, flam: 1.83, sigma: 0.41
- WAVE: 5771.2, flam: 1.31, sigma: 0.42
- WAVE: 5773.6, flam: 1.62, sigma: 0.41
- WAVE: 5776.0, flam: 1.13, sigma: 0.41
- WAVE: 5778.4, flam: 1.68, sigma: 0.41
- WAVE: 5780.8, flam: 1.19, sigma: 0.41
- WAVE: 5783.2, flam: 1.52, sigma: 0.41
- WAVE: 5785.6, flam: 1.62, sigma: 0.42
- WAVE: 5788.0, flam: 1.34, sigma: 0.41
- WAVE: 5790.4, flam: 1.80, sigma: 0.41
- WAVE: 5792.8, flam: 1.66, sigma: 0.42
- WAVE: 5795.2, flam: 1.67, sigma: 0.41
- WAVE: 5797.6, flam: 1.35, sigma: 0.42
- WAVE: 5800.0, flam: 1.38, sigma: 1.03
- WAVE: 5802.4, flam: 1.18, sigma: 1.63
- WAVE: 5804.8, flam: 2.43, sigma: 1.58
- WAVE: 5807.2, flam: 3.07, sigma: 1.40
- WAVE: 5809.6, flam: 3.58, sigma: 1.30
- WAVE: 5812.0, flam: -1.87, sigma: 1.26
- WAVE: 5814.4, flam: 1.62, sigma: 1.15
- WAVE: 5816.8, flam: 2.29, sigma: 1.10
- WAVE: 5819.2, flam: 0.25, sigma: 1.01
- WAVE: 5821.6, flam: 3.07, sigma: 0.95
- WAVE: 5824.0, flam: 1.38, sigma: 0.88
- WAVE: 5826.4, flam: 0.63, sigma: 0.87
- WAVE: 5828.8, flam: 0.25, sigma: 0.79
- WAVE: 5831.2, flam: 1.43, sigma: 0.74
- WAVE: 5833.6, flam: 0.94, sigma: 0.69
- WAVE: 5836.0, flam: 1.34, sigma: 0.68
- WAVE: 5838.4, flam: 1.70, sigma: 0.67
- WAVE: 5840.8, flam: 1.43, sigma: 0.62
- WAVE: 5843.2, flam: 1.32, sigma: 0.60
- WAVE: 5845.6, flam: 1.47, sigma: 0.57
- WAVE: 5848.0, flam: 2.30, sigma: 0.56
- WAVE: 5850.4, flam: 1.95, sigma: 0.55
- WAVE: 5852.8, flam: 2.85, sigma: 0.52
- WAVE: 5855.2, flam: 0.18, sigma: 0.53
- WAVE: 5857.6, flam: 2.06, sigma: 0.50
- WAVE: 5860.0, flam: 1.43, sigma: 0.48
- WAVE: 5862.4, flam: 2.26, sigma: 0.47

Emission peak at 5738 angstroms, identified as Hbeta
